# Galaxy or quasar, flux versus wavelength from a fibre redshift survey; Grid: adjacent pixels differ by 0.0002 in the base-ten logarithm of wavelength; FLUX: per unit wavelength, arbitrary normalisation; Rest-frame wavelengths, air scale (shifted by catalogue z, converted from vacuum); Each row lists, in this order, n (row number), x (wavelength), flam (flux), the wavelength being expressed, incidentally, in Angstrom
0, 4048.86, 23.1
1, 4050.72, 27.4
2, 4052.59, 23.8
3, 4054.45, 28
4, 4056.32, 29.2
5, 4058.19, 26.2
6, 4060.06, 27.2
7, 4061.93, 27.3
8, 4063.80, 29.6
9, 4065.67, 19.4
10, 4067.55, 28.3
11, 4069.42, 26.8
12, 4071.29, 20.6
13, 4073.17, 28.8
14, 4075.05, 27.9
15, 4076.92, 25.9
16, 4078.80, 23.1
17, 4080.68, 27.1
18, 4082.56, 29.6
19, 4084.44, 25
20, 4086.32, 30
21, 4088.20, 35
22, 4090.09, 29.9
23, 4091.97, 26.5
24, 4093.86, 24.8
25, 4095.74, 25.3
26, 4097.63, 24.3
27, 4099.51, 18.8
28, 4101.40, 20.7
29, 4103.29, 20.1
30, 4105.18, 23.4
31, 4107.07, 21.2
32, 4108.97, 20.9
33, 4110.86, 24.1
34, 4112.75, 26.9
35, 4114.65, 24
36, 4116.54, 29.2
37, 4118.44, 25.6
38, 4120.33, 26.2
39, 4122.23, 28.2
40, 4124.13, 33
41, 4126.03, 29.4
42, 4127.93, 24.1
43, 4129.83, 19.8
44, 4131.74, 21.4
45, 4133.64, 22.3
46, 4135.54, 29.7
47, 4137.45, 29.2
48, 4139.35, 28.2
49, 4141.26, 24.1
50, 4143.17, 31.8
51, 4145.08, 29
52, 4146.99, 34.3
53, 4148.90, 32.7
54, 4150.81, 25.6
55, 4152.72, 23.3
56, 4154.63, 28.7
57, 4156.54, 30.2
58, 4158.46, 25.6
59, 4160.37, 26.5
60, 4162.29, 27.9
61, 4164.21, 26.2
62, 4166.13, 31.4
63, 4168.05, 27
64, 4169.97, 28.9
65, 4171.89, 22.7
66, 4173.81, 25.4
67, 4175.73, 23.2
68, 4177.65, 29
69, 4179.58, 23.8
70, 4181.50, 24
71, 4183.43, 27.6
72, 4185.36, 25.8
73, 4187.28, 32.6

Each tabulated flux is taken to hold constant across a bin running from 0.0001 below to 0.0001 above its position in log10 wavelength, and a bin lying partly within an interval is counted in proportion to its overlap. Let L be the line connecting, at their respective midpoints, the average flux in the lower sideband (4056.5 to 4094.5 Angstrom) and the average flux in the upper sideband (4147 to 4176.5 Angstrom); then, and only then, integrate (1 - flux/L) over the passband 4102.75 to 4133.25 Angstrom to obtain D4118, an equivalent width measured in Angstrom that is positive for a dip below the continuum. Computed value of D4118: 2.6 Angstrom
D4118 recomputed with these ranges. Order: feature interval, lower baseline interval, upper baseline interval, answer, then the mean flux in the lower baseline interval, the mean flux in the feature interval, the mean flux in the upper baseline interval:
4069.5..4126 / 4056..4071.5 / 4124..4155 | 1.86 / 26.2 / 25.8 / 27.3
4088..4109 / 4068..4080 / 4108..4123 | 1.34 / 25.7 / 24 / 25.6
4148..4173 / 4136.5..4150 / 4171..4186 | 0.13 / 29.9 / 27.4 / 25.2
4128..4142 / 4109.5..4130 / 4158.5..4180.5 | 0.86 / 26.6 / 24.9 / 26.5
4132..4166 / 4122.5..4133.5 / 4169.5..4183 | -3.41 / 25.5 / 27.9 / 25.3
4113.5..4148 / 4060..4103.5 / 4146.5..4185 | -0.74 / 26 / 27.2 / 27.1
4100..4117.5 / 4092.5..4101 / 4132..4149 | 1.06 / 23.3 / 23.3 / 28.5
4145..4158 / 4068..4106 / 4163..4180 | -1.32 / 25.7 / 29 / 26.5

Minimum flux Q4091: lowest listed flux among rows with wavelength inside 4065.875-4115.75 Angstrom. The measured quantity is 18.8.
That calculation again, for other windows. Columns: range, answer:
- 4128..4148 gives 19.8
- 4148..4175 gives 22.7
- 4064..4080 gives 19.4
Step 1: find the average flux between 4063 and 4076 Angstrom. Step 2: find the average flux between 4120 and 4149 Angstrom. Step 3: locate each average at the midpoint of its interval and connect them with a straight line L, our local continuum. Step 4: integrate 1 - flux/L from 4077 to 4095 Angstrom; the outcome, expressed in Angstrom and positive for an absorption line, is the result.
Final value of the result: -1.0 Angstrom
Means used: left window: 25.9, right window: 27.6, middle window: 27.8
